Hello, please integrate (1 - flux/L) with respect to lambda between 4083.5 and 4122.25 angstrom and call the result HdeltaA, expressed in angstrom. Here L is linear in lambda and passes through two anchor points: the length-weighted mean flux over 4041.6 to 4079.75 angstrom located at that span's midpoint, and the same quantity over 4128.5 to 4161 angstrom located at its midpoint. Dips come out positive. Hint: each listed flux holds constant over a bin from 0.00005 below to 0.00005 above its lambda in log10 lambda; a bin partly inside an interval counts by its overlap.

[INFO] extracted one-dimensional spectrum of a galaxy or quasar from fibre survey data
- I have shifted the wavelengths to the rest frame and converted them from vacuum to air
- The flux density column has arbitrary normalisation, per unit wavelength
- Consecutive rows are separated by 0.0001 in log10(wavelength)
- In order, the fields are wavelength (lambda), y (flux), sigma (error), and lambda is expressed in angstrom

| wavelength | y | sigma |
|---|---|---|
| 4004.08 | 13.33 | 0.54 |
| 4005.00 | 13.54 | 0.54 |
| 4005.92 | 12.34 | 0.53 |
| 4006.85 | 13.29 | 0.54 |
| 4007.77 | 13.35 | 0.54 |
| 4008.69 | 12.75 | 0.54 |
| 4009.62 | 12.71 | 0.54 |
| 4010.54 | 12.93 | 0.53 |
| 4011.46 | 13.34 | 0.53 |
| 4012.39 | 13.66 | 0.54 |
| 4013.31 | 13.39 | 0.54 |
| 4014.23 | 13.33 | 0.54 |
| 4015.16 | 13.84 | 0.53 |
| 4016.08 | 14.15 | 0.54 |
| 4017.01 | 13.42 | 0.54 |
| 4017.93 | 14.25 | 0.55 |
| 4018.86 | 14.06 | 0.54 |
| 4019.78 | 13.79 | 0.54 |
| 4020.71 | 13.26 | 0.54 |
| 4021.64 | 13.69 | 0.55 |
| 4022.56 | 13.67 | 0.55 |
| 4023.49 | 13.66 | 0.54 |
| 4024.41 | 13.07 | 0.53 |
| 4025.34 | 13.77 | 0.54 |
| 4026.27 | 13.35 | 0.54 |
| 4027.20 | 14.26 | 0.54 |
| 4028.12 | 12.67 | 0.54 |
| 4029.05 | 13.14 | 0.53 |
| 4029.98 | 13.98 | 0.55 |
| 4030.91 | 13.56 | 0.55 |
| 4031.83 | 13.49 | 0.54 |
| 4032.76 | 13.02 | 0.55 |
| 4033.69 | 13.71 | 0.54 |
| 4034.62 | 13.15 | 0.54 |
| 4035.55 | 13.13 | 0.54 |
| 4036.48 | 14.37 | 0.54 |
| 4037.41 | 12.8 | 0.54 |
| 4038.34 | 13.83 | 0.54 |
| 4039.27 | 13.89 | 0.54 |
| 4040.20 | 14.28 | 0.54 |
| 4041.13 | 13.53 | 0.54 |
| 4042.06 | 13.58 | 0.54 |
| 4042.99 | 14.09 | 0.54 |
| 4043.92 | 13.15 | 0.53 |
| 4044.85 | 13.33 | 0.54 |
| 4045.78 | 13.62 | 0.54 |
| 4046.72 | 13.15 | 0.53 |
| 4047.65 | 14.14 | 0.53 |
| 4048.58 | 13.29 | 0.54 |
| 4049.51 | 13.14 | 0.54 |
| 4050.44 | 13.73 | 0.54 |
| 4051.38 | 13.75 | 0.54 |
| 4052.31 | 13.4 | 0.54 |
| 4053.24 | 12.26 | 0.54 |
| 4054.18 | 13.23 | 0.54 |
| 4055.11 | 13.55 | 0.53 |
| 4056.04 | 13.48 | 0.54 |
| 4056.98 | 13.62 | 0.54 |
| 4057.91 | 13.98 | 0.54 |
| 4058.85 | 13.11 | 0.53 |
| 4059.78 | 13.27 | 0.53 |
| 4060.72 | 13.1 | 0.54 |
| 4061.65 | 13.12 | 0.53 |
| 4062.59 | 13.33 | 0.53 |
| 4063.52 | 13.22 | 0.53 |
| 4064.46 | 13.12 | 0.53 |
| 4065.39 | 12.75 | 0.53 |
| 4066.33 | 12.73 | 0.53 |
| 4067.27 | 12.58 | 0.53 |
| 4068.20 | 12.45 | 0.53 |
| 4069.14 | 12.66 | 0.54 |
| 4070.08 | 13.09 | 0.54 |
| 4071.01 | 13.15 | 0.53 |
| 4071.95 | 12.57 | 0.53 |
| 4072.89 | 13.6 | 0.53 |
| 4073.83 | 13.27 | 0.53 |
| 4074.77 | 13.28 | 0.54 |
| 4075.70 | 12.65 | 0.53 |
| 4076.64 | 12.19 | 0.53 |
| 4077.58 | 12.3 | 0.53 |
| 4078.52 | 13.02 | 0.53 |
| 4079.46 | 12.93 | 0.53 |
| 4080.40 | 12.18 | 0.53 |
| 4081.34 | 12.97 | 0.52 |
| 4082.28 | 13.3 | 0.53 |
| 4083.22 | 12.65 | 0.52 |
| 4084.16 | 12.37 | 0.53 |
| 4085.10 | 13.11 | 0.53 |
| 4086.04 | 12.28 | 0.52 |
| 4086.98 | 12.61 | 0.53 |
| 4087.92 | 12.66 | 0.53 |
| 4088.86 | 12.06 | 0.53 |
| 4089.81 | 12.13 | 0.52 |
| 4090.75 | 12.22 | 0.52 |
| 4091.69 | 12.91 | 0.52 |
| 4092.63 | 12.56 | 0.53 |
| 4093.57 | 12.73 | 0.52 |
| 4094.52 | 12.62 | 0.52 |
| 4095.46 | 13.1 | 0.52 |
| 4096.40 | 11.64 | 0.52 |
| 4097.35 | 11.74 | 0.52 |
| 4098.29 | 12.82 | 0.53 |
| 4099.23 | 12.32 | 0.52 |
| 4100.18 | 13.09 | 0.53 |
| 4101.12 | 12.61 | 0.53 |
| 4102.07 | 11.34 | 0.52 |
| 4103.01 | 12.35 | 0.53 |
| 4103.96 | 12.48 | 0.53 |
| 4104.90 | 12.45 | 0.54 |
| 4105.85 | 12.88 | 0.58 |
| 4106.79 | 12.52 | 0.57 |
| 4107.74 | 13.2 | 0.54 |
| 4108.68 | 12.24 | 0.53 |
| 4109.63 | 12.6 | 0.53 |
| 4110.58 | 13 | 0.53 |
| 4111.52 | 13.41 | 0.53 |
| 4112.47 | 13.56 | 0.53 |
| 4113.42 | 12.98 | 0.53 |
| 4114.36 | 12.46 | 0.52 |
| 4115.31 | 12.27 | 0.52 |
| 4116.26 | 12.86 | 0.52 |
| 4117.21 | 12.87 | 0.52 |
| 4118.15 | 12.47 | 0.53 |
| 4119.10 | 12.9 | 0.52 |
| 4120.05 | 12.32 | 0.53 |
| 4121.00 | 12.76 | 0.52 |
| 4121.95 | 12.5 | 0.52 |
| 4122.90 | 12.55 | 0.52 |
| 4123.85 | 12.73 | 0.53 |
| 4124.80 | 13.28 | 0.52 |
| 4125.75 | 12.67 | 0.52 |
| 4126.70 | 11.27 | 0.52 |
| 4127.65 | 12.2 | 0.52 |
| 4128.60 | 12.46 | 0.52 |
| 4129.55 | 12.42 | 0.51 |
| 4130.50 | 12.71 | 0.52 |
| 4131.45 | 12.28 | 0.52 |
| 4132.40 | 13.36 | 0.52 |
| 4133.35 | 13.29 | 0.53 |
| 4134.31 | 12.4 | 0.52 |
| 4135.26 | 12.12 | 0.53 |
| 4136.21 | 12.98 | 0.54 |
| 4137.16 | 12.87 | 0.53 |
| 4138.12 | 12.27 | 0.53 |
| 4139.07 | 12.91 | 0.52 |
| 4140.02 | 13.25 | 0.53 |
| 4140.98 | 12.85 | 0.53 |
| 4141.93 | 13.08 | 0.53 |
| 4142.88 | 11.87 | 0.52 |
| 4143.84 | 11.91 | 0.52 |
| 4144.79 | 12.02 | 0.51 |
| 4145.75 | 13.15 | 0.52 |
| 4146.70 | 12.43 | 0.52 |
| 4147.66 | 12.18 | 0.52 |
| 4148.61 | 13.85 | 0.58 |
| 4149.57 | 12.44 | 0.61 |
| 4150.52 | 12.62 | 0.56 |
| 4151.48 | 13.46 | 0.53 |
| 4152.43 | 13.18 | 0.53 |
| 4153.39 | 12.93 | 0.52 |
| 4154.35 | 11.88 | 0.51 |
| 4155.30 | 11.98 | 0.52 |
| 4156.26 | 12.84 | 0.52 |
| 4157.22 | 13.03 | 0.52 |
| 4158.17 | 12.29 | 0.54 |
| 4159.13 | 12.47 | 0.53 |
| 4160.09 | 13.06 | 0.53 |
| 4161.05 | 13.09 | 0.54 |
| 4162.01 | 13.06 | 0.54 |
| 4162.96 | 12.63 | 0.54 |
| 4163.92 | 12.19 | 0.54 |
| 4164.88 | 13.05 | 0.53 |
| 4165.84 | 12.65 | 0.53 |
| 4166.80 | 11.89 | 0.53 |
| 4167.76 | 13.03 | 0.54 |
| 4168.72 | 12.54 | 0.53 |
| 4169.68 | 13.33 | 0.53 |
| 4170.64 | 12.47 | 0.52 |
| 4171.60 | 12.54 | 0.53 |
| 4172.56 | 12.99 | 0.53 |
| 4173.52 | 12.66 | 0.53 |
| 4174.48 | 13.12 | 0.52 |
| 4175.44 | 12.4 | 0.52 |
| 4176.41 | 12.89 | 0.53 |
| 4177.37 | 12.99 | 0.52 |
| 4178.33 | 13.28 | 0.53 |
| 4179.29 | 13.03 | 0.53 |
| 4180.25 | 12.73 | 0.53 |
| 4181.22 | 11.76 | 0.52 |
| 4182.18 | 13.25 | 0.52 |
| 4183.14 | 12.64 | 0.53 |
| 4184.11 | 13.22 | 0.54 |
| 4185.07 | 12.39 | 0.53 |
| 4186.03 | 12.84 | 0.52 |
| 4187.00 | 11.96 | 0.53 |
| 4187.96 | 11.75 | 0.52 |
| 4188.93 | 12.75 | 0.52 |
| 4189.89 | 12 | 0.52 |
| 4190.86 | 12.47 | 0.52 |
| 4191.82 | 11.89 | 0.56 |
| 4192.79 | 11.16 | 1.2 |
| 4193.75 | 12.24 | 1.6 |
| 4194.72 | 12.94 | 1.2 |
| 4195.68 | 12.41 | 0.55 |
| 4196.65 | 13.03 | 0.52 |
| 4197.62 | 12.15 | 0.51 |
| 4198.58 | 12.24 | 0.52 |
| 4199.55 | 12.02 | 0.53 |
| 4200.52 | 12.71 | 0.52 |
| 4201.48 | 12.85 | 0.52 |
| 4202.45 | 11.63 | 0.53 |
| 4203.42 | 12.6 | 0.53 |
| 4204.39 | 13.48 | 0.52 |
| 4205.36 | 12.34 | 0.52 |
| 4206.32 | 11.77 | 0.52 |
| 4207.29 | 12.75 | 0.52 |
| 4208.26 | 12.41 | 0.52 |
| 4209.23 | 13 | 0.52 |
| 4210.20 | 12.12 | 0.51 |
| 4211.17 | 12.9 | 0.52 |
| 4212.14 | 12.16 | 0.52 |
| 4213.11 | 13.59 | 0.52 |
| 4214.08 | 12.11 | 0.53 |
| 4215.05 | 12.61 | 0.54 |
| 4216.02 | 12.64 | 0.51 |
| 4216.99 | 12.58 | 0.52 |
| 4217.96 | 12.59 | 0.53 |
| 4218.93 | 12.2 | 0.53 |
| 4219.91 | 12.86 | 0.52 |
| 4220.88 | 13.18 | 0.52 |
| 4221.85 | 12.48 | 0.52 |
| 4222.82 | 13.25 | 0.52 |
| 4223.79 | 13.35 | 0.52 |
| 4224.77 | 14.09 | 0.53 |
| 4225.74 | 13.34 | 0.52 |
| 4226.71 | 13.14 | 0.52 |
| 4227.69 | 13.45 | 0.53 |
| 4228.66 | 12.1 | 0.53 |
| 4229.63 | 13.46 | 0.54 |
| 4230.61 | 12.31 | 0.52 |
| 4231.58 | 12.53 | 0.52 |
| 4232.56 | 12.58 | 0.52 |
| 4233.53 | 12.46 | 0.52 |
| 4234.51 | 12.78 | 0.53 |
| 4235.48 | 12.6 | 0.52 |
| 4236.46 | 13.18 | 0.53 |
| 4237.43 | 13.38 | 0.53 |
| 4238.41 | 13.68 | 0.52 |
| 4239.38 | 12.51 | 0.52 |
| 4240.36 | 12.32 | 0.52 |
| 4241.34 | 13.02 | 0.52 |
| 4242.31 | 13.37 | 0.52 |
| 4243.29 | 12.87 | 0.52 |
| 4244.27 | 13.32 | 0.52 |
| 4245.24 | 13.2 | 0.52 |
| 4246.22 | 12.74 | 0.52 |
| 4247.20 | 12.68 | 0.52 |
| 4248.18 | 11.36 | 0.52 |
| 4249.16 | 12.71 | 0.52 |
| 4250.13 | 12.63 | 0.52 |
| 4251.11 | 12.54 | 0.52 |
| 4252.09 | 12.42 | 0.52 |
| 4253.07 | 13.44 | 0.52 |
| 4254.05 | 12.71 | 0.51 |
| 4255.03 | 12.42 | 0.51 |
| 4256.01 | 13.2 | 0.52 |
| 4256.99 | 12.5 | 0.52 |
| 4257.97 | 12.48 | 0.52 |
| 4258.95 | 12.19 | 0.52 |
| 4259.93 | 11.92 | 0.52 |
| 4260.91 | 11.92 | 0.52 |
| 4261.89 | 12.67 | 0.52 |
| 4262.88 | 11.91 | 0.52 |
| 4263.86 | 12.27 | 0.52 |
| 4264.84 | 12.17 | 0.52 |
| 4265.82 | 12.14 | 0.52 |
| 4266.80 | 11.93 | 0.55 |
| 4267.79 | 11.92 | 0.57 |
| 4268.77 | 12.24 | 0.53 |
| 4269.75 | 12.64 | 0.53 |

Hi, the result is 1.0 angstrom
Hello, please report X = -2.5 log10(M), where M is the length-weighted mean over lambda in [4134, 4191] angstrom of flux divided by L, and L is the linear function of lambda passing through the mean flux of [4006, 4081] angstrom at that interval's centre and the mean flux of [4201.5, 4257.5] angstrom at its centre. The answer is 0.025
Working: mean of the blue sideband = 13.3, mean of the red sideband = 12.8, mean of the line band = 12.7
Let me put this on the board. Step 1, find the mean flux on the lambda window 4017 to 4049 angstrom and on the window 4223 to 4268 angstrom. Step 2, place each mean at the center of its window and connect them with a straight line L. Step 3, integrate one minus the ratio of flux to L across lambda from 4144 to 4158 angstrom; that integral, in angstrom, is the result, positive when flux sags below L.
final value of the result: 0.4 angstrom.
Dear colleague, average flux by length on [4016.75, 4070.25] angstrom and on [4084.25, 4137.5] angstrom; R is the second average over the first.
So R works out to 0.94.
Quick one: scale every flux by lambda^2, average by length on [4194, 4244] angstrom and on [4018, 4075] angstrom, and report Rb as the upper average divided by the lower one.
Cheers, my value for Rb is 1.04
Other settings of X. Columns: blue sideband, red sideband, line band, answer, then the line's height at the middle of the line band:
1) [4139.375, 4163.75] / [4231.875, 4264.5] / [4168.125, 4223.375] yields 0.01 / 12.7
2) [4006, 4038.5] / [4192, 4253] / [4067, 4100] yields 0.05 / 13.2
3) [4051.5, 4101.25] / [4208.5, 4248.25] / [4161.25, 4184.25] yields 0.01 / 12.8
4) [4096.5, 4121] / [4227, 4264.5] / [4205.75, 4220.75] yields 0.01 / 12.7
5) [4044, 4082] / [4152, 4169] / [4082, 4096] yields 0.03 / 13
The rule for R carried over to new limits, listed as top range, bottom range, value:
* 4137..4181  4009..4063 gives 0.94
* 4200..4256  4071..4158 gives 1.01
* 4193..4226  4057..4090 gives 0.98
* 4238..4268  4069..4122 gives 0.99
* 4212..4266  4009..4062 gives 0.94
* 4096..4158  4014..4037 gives 0.93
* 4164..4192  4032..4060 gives 0.94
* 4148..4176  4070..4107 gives 1.01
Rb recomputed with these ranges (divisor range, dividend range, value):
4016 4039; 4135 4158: 0.99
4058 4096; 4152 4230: 1.04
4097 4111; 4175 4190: 1.05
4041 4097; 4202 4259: 1.06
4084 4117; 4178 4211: 1.04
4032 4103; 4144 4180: 1.03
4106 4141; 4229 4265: 1.06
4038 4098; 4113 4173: 1.01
